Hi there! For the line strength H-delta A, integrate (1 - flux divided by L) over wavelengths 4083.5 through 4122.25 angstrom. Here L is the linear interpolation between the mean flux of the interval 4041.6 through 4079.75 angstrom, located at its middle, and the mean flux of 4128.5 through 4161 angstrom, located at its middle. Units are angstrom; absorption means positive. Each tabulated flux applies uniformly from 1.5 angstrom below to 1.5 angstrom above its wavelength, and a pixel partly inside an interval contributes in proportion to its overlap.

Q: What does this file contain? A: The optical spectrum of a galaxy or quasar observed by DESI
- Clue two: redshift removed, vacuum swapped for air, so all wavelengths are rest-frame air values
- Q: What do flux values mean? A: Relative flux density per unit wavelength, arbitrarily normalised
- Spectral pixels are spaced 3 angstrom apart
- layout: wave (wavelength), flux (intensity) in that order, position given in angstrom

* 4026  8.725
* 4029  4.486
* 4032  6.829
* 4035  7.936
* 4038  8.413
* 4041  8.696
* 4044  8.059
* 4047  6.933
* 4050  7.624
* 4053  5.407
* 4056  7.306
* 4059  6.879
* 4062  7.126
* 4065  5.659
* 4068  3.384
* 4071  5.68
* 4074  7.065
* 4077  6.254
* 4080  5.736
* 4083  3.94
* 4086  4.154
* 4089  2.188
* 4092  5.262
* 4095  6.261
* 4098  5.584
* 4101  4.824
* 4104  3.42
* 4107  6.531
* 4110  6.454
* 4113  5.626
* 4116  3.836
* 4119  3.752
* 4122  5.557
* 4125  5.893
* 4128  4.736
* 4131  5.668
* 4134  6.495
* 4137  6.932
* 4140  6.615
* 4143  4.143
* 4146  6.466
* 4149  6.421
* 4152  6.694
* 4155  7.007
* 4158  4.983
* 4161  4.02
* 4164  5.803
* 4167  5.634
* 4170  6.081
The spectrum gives 8.7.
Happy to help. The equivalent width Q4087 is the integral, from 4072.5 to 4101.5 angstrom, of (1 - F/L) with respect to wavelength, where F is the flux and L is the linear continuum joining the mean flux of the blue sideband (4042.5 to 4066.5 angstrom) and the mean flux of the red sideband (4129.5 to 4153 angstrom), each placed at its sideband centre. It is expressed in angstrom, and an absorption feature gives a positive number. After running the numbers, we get 6.47 angstrom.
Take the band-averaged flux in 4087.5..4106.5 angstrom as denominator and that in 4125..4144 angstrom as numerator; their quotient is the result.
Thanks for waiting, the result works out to 1.24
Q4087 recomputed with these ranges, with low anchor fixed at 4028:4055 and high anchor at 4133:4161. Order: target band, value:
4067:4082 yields 2.6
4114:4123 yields 2.8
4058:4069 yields 1.8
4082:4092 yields 4.5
